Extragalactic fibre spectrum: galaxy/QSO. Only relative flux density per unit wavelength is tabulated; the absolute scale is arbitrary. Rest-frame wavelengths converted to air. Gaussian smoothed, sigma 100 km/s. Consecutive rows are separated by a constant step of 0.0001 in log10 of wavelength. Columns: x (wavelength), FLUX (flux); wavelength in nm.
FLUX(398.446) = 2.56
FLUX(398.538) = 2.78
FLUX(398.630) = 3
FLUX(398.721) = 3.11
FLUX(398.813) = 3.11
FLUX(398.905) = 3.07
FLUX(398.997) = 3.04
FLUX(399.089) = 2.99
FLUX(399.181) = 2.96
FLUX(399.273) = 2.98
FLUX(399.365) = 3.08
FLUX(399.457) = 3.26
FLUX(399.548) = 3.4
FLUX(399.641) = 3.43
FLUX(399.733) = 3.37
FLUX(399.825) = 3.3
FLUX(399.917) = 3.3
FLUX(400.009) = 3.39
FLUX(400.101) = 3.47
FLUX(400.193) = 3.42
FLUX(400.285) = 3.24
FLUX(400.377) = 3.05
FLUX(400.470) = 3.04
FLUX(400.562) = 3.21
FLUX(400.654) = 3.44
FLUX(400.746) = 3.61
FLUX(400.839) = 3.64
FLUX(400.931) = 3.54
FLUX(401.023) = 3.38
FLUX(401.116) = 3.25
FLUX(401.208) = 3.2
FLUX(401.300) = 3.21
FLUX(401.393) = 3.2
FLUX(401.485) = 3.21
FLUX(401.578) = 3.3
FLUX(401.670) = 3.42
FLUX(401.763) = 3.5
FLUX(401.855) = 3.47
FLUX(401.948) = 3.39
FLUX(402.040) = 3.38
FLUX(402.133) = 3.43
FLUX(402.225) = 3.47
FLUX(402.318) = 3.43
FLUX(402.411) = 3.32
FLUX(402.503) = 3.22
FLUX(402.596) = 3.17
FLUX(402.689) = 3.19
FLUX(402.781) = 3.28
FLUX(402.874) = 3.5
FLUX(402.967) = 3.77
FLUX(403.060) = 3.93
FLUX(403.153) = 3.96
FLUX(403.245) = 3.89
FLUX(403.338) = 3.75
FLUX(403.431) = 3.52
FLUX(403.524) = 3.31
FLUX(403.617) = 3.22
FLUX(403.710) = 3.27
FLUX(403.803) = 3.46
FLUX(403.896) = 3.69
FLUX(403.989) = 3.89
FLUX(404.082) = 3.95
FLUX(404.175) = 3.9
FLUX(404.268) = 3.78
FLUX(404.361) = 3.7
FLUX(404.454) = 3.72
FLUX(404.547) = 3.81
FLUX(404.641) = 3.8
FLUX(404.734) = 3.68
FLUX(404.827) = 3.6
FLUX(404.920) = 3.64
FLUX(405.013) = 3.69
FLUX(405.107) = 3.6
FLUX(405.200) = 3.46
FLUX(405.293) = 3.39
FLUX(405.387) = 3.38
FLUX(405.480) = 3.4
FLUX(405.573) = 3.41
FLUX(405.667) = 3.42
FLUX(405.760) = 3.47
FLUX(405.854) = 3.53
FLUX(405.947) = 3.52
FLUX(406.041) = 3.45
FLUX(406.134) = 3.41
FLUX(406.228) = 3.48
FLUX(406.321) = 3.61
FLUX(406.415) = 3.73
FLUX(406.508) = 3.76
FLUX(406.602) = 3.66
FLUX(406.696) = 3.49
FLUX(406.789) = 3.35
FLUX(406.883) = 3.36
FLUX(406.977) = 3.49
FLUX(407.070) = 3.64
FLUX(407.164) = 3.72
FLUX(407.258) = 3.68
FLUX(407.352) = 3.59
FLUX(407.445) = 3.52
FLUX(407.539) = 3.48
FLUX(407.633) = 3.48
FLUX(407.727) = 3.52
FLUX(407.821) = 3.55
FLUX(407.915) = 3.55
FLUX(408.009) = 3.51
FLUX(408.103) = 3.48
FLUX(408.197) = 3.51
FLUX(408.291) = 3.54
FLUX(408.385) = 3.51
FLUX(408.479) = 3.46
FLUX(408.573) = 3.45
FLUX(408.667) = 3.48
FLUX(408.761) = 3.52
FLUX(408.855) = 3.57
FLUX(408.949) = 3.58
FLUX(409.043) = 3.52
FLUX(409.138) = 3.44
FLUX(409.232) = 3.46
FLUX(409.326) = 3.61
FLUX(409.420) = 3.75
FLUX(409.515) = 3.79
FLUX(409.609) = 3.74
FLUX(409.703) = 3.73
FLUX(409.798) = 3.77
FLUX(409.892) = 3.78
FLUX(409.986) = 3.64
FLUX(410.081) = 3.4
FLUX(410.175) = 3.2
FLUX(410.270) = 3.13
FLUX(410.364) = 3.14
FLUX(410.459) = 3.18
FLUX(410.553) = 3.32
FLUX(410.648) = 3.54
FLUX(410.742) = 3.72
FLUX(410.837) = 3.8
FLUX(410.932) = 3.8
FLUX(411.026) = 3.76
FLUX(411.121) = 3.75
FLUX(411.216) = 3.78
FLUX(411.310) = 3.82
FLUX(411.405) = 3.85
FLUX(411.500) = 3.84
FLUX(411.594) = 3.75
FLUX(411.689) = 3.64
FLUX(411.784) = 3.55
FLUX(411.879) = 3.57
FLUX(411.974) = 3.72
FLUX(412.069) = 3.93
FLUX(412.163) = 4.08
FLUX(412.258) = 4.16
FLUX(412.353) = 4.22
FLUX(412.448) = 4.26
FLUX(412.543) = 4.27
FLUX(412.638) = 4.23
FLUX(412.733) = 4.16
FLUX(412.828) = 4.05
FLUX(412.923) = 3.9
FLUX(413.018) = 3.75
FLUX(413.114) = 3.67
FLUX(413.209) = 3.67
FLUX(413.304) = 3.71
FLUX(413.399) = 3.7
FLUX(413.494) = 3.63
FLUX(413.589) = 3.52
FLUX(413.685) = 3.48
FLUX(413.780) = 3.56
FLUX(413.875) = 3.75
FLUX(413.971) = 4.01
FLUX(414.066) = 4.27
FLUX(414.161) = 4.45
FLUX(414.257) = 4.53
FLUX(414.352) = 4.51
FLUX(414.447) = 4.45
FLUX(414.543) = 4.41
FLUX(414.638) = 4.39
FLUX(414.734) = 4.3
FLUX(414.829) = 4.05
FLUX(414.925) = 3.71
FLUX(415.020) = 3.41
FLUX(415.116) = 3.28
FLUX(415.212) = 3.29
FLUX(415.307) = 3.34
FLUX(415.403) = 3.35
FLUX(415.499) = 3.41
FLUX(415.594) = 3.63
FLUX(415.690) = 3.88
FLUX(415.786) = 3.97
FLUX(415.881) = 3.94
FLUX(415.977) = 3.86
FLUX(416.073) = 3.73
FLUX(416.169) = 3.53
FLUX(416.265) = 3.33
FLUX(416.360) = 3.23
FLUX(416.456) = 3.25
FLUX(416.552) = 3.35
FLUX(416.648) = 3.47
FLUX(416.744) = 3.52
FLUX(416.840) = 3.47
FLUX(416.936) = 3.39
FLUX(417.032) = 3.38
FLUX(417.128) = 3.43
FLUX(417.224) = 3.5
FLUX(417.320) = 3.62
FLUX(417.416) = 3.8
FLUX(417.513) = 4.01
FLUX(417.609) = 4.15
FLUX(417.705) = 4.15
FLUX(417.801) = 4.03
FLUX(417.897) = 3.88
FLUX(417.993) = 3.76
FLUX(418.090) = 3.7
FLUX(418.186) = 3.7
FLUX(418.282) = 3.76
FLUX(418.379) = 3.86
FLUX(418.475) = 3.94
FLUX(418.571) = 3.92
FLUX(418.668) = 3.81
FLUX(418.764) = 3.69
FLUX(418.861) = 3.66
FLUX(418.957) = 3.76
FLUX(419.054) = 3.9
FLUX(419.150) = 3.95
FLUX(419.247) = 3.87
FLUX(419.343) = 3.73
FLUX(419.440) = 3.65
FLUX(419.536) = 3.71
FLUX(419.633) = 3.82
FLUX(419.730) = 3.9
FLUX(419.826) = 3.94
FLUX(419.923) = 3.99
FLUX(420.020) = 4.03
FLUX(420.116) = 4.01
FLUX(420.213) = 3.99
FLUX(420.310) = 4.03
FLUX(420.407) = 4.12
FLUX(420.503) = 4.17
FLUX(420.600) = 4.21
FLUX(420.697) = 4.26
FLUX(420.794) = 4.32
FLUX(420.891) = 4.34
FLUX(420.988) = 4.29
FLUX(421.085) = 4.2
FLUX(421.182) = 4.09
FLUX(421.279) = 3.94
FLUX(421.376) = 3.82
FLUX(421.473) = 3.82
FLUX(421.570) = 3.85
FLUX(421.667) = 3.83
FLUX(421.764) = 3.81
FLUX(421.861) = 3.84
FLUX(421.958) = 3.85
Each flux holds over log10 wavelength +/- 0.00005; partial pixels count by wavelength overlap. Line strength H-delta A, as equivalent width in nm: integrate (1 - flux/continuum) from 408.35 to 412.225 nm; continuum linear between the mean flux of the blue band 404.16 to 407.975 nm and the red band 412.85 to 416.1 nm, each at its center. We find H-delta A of 0.095 nm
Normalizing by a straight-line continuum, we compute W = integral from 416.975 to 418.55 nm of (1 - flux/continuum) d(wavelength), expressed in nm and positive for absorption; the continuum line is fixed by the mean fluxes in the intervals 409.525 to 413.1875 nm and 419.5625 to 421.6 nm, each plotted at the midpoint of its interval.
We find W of 0.07 nm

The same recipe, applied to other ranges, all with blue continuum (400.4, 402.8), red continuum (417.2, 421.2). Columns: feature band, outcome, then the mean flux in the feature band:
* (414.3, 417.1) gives 0.10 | 3.68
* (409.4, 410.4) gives 0.02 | 3.55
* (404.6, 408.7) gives -0.03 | 3.53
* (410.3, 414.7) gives -0.19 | 3.87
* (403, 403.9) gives -0.05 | 3.6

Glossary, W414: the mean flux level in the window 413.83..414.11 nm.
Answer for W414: 4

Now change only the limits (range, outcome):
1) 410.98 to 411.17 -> 3.74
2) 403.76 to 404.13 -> 3.75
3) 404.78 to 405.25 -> 3.6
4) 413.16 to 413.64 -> 3.65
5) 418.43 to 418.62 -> 3.92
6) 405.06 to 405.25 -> 3.53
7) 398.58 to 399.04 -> 3.06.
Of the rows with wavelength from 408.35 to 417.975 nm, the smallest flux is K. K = 3.13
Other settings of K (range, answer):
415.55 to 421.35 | 3.23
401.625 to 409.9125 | 3.17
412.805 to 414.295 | 3.48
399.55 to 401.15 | 3.04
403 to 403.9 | 3.22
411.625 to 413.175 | 3.55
